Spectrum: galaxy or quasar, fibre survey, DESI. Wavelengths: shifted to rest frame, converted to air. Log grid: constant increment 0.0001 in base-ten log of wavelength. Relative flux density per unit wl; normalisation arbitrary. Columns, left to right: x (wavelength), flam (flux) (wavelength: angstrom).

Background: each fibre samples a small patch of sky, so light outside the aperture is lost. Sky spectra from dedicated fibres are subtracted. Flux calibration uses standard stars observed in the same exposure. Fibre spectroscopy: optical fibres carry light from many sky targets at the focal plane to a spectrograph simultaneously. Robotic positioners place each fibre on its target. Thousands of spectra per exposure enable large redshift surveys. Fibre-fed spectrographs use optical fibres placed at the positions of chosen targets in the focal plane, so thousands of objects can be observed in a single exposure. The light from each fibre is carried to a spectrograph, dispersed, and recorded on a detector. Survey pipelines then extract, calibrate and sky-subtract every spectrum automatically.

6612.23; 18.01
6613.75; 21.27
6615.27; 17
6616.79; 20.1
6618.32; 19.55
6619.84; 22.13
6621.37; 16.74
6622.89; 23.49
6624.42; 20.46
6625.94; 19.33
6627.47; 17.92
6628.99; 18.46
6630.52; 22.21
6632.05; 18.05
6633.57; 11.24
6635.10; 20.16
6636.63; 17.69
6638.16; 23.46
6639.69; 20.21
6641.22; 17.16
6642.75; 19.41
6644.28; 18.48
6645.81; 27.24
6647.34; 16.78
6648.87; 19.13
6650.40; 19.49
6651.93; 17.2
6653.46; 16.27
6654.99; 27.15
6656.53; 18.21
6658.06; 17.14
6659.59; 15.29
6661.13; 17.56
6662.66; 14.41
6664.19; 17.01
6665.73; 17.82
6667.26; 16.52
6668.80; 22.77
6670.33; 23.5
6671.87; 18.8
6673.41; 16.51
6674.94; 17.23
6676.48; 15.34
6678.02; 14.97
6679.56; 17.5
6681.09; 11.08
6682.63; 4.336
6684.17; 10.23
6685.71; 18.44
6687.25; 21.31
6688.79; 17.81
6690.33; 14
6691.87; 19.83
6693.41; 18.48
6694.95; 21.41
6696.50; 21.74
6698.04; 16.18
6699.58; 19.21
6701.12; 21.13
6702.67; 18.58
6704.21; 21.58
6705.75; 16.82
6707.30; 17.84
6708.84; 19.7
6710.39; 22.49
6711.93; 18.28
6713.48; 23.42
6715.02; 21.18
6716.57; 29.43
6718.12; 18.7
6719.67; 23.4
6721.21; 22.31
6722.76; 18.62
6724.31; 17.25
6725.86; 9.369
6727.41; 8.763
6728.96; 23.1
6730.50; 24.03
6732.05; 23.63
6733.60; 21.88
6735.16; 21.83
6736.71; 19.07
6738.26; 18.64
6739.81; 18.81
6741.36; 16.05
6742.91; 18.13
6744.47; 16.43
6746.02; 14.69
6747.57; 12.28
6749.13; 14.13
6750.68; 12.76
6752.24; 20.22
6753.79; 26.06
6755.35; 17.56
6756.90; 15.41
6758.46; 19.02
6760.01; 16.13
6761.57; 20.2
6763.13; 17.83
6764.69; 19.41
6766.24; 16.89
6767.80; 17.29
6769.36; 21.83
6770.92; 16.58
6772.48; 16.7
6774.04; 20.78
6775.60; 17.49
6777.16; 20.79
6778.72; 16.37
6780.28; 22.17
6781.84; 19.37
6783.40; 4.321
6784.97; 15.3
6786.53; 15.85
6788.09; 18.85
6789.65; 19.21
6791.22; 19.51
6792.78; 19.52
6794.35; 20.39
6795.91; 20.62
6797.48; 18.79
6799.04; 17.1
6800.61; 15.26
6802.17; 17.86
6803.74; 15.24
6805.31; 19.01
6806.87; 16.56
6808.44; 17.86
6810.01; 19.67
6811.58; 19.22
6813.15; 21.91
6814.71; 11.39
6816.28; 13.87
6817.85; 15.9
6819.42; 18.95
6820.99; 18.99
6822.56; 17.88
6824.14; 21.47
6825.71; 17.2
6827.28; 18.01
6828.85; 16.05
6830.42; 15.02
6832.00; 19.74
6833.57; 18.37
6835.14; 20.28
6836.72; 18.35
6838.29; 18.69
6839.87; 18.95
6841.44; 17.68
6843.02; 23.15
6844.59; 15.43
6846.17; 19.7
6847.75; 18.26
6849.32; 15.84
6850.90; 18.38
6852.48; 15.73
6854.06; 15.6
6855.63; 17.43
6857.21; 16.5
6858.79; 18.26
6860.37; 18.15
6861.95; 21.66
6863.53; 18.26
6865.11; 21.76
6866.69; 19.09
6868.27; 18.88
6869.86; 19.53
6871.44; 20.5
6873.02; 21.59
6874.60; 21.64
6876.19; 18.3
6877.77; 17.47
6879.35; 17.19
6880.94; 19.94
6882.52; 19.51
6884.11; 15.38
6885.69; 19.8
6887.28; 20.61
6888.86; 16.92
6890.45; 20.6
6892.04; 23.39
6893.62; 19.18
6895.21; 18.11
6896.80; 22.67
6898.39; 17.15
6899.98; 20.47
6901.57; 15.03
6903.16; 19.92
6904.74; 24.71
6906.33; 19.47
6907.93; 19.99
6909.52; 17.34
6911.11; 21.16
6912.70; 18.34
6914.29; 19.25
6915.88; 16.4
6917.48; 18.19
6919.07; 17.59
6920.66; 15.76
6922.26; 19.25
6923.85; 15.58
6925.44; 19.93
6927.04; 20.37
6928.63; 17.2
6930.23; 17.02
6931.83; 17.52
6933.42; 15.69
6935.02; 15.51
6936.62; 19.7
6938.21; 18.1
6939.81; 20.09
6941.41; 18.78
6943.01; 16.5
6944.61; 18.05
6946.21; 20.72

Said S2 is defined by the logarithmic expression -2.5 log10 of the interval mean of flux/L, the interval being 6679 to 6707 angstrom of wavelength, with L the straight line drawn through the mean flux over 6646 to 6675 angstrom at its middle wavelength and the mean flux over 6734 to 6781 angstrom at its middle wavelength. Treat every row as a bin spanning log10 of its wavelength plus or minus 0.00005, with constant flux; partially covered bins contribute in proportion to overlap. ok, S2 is 0.07 mag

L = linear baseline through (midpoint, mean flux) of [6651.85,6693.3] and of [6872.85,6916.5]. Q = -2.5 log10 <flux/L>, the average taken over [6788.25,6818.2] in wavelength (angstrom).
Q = 0.03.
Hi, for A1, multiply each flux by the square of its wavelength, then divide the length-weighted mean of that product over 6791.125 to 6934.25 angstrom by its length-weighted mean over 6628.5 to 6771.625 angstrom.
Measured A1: 1.1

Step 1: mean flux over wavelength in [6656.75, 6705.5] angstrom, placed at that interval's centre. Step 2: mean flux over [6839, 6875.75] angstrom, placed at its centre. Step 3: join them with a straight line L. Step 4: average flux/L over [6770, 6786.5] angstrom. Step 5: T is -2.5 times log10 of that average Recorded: 0.07 mag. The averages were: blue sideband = 17.4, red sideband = 18.8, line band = 17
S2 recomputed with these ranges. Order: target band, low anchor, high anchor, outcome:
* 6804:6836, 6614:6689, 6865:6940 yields 0.050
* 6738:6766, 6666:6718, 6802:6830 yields 0.037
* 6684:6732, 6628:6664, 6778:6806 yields -0.066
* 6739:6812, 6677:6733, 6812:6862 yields 0.029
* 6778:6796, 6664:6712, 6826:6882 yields 0.044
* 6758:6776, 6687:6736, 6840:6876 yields 0.060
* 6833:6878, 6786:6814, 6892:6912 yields 0.024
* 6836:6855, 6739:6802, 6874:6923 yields 0.029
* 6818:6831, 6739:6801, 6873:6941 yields 0.013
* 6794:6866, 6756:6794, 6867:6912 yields 0.035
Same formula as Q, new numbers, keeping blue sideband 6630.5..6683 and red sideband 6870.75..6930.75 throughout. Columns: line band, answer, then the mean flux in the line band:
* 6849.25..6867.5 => 0.041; 18.1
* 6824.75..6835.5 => 0.056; 17.8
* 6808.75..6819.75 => 0.086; 17.2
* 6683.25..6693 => 0.081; 16.8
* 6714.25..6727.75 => -0.050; 19.1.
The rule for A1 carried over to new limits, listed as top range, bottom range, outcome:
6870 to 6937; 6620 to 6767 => 1.08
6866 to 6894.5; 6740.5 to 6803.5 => 1.14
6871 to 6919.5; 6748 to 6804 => 1.12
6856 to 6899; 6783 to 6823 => 1.14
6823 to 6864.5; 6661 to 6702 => 1.11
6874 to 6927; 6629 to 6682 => 1.12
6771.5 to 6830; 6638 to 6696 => 1.03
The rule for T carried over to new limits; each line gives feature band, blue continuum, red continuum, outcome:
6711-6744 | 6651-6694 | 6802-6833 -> -0.15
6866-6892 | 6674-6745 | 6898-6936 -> -0.06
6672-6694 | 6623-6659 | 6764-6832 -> 0.21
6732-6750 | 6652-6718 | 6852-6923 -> 0.05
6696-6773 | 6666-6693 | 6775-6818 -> -0.11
